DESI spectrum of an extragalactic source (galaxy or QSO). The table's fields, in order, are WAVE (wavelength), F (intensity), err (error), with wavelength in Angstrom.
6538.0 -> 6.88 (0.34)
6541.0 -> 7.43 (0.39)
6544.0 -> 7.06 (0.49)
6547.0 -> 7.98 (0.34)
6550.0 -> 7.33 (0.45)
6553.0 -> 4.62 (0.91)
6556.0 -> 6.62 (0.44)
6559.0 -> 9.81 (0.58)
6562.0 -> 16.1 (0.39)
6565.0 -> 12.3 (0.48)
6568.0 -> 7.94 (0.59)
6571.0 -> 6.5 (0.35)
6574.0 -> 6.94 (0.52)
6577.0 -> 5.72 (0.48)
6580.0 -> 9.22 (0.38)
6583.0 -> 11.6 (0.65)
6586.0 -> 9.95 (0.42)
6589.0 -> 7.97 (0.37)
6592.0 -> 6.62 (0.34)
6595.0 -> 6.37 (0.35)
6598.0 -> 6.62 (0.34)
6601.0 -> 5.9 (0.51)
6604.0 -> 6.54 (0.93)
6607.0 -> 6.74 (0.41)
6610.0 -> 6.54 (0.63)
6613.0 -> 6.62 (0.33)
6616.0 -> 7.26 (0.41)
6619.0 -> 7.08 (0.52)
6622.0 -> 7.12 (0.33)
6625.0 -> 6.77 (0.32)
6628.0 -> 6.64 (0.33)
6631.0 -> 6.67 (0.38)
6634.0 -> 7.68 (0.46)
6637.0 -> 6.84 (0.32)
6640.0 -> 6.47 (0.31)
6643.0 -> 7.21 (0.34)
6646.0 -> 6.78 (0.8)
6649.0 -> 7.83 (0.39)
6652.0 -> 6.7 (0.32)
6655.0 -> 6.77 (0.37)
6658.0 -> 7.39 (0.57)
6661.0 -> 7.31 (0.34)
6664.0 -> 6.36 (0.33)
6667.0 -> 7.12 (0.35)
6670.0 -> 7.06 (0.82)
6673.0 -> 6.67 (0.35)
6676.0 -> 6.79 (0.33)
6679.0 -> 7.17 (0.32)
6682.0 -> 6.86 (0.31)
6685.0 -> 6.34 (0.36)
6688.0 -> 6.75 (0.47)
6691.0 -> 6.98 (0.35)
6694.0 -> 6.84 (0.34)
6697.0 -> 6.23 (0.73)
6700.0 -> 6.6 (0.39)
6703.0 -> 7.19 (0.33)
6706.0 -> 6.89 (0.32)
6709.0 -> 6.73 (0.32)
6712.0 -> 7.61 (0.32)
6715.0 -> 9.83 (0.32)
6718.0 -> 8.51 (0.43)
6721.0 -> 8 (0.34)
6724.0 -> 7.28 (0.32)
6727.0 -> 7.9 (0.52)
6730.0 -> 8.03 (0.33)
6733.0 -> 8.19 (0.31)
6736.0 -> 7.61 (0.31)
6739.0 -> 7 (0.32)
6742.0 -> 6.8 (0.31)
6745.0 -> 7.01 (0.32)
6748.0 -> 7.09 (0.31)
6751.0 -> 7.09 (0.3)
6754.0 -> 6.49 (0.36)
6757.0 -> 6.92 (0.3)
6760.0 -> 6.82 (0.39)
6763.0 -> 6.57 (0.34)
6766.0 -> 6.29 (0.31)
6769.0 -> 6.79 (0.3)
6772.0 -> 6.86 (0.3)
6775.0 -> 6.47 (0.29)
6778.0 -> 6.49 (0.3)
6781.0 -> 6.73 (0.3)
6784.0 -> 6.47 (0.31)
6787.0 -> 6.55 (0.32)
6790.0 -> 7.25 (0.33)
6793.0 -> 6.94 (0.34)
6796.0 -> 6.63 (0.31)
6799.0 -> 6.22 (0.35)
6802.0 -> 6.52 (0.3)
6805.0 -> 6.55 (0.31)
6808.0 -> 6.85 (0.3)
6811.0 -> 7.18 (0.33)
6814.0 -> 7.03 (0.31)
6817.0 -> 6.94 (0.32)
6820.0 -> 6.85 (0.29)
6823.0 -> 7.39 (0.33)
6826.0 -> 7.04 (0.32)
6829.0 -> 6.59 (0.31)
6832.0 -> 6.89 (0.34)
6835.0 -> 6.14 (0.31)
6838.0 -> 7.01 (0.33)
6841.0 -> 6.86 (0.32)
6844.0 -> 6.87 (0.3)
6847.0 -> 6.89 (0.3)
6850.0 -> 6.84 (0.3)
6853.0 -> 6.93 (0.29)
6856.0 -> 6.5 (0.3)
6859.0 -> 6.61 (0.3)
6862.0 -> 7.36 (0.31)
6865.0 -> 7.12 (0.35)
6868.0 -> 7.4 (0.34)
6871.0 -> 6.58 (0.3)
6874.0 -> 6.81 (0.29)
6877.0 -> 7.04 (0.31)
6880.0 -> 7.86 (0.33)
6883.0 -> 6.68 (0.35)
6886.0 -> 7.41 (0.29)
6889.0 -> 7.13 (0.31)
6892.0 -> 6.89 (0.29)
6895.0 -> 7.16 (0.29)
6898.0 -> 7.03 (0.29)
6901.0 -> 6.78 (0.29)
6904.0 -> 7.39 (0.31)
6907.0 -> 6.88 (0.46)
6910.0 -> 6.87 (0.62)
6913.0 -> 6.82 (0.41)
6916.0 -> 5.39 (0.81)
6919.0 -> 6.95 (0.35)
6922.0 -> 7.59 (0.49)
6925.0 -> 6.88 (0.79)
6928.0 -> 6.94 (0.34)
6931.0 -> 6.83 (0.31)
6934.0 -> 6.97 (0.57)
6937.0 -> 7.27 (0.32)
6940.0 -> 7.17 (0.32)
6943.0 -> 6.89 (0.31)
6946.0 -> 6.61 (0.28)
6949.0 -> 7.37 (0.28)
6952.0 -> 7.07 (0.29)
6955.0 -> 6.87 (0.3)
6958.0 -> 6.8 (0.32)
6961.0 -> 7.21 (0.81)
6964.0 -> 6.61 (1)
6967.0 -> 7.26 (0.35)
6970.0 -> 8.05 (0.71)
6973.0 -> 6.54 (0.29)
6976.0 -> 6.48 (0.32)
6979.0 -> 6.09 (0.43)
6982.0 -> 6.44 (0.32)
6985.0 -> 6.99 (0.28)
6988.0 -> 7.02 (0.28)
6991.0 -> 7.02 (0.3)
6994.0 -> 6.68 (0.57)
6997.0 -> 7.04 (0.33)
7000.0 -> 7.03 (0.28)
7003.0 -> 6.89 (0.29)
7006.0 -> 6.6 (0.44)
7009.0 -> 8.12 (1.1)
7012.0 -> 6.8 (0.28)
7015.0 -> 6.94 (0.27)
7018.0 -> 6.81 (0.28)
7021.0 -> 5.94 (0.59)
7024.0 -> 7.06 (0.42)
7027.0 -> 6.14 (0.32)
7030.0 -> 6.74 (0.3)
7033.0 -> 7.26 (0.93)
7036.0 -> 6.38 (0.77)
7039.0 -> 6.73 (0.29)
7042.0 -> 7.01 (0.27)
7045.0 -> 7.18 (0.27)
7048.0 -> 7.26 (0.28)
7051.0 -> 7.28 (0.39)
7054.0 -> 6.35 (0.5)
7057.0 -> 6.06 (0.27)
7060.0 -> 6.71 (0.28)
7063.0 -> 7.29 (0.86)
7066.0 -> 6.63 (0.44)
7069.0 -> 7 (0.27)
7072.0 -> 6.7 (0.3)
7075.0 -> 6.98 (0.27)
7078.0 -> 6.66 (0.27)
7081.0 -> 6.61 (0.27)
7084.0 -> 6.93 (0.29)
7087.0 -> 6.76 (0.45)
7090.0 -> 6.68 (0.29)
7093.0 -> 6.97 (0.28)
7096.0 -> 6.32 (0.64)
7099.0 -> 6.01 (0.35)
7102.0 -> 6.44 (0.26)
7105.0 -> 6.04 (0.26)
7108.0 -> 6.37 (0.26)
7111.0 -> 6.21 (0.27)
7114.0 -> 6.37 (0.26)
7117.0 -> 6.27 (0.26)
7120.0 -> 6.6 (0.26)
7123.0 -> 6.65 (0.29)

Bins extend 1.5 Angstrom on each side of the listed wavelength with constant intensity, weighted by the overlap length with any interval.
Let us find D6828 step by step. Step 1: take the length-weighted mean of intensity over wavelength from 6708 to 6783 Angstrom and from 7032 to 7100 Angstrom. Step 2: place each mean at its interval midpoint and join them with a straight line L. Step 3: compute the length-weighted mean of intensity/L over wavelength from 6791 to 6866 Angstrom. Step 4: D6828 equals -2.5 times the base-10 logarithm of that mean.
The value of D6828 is 0.05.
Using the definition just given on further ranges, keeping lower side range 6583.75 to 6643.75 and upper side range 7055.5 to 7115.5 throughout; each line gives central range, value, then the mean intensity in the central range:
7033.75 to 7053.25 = -0.05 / 6.96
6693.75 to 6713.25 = 0.01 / 6.86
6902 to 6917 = 0.01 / 6.72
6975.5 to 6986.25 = 0.03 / 6.49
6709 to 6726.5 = -0.17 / 8.1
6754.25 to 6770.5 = 0.04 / 6.66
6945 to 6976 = -0.05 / 7.02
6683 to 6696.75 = 0.04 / 6.69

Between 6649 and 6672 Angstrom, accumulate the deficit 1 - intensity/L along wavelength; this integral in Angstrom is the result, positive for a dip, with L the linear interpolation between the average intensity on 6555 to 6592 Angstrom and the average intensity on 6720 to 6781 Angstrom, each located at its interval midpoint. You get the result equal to 3.2 Angstrom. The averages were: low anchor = 9.15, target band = 7.01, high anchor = 7.07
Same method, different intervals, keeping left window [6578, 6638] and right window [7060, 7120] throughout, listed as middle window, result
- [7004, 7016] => -0.7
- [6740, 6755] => 0.4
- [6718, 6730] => -1.2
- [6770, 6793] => 1.2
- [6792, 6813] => 1.0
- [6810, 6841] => 0.4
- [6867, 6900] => -0.8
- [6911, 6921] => 0.6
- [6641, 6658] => 0.5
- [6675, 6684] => 0.4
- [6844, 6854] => 0.1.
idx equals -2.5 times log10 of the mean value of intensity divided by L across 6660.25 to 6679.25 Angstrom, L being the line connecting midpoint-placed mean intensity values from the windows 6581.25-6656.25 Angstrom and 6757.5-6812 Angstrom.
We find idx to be 0.02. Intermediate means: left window 7.18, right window 6.68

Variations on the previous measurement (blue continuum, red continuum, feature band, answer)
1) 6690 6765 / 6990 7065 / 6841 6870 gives 0.03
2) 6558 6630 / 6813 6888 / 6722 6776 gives 0.04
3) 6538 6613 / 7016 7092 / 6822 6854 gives 0.07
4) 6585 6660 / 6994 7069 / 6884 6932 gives -0.01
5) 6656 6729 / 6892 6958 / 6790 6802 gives 0.06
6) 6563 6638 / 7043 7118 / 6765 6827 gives 0.06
